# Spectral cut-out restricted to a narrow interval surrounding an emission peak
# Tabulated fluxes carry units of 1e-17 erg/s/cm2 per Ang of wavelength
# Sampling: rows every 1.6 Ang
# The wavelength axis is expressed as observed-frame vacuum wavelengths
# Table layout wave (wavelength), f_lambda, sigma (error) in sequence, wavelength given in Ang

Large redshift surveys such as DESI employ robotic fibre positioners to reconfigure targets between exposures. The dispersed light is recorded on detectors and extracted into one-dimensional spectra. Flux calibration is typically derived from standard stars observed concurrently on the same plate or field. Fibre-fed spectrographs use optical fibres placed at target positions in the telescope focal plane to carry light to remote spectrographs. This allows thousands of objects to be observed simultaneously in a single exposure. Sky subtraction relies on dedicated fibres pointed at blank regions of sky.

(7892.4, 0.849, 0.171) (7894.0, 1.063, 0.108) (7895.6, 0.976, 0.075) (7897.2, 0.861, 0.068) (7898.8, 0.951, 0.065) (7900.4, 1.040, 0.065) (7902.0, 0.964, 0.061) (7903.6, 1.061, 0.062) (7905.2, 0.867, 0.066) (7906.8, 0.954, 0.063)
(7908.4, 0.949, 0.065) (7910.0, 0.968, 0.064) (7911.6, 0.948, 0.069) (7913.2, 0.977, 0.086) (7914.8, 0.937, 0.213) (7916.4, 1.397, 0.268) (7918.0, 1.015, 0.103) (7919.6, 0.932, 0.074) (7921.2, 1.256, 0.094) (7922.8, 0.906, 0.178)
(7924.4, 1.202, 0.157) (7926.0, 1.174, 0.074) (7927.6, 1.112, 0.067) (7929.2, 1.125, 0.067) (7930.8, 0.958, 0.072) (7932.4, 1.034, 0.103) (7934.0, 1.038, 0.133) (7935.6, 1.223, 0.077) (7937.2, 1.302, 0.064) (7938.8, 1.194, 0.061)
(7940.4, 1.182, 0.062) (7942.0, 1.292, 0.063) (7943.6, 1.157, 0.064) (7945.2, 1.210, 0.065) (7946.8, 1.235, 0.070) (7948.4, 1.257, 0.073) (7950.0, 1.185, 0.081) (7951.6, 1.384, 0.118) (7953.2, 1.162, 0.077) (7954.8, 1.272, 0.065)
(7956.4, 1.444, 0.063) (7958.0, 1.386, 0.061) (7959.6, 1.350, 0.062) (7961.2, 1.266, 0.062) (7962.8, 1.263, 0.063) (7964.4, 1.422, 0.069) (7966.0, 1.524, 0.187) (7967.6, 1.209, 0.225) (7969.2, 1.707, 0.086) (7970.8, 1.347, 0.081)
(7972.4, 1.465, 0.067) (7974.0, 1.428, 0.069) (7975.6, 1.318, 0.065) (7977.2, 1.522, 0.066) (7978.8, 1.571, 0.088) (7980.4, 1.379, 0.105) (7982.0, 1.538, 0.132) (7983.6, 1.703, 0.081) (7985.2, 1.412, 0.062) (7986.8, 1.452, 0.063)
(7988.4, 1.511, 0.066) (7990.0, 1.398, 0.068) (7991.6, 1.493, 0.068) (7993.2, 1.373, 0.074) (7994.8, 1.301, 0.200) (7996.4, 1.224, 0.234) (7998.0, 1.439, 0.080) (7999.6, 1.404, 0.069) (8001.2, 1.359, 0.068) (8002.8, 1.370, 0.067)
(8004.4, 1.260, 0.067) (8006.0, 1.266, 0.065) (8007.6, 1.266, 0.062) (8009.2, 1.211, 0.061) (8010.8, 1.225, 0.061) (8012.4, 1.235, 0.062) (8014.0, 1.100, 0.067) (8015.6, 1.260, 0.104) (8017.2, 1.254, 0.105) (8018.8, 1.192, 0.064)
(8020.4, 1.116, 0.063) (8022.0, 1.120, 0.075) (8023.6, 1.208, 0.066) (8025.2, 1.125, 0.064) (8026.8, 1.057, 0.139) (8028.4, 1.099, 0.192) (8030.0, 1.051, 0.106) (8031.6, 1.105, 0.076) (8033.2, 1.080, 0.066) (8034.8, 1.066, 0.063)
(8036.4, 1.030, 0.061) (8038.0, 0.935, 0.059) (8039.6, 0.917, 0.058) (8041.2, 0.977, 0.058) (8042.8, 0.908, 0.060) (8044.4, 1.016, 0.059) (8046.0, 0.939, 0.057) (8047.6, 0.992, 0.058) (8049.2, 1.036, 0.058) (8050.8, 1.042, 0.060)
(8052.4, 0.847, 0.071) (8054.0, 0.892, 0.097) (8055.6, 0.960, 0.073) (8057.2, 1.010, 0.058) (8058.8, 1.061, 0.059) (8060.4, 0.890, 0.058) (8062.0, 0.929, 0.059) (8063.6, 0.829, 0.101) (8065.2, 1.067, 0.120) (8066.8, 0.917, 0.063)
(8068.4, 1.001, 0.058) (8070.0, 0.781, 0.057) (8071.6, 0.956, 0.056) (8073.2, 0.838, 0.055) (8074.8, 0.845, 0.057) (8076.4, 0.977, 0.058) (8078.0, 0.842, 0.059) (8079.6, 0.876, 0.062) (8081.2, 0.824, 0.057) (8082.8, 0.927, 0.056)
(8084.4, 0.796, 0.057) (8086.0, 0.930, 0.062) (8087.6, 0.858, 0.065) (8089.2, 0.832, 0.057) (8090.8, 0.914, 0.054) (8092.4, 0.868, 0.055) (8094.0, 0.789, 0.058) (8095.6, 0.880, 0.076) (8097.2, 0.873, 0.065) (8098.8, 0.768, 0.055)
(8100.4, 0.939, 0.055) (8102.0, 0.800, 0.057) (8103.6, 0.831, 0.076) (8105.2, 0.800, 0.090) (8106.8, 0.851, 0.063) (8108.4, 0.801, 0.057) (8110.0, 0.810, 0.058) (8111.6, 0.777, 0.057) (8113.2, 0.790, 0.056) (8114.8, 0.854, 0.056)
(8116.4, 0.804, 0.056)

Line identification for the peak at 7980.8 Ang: Mg II 2798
